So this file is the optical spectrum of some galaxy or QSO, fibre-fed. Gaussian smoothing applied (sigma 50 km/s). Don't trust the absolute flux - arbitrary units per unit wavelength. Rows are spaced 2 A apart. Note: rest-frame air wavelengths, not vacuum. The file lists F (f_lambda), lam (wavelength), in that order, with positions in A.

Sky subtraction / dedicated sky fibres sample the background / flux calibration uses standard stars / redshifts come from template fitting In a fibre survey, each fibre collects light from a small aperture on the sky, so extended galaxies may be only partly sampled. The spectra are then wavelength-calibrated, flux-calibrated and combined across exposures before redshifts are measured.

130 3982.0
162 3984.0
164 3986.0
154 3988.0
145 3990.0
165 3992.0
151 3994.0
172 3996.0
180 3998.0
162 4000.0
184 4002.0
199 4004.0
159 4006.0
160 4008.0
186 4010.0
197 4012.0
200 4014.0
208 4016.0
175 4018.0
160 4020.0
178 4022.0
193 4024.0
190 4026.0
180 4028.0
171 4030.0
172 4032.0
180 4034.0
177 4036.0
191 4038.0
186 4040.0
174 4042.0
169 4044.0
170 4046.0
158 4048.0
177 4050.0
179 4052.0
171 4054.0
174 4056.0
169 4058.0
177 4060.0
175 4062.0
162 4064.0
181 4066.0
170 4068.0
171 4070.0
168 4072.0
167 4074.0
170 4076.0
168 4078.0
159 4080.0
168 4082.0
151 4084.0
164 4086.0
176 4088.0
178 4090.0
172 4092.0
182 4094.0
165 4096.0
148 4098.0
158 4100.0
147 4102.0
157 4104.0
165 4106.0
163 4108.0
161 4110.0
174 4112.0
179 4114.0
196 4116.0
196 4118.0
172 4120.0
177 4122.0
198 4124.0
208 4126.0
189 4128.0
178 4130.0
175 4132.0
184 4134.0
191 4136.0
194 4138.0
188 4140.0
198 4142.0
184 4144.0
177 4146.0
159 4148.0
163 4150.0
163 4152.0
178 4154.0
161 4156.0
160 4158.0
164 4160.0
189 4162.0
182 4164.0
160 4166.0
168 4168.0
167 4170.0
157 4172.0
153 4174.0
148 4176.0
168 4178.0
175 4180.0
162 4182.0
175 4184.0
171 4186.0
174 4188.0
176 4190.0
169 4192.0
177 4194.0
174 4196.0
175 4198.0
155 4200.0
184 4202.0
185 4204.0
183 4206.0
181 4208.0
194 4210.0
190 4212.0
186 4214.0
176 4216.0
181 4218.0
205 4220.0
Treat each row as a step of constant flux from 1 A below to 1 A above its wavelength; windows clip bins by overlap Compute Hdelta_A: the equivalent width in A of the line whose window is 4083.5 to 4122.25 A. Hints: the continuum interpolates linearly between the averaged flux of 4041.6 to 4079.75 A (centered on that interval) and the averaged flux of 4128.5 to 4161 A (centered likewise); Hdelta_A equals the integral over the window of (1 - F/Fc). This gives 1.0 A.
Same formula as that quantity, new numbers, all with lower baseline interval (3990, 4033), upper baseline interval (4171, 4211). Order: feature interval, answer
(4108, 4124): -0.5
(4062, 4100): 1.6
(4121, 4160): -1.5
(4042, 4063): 0.5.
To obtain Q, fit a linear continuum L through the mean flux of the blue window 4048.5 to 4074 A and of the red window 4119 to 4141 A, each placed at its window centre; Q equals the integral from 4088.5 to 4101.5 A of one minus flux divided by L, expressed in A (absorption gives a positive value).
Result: 0.9 A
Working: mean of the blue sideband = 172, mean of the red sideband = 187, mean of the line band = 167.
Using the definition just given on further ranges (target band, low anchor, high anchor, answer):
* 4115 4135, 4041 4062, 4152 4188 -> -2.18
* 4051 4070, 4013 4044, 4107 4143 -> 1.02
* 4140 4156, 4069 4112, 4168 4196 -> -0.78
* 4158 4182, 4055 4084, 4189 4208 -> 1.13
